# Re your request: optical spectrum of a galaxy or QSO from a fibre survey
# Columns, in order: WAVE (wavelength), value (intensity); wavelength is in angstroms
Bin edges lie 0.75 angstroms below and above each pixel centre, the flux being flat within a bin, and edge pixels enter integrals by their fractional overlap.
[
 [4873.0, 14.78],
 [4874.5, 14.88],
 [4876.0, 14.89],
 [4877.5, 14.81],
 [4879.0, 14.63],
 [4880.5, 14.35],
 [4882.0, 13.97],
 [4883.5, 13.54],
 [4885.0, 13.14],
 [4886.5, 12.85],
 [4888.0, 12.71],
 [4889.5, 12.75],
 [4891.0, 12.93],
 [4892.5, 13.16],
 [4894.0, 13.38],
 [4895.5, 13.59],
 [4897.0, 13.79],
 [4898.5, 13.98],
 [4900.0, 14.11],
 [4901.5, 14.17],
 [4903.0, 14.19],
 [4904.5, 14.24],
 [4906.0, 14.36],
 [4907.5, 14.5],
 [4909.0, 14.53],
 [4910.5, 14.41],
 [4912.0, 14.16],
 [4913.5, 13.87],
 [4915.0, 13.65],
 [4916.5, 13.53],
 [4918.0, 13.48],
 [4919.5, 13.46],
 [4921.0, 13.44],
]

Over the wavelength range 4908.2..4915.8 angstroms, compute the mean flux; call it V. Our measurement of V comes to 14.1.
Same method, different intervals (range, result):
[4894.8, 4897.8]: 13.7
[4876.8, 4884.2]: 14.3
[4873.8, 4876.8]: 14.9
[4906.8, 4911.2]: 14.5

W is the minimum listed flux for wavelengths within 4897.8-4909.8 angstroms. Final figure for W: 13.98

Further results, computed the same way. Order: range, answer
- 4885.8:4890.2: 12.71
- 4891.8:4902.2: 13.16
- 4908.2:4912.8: 14.16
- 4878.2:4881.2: 14.35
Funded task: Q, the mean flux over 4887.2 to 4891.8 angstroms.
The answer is 12.8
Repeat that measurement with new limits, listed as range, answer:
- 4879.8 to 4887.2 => 13.6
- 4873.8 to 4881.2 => 14.7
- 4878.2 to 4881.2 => 14.5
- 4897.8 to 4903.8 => 14.1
